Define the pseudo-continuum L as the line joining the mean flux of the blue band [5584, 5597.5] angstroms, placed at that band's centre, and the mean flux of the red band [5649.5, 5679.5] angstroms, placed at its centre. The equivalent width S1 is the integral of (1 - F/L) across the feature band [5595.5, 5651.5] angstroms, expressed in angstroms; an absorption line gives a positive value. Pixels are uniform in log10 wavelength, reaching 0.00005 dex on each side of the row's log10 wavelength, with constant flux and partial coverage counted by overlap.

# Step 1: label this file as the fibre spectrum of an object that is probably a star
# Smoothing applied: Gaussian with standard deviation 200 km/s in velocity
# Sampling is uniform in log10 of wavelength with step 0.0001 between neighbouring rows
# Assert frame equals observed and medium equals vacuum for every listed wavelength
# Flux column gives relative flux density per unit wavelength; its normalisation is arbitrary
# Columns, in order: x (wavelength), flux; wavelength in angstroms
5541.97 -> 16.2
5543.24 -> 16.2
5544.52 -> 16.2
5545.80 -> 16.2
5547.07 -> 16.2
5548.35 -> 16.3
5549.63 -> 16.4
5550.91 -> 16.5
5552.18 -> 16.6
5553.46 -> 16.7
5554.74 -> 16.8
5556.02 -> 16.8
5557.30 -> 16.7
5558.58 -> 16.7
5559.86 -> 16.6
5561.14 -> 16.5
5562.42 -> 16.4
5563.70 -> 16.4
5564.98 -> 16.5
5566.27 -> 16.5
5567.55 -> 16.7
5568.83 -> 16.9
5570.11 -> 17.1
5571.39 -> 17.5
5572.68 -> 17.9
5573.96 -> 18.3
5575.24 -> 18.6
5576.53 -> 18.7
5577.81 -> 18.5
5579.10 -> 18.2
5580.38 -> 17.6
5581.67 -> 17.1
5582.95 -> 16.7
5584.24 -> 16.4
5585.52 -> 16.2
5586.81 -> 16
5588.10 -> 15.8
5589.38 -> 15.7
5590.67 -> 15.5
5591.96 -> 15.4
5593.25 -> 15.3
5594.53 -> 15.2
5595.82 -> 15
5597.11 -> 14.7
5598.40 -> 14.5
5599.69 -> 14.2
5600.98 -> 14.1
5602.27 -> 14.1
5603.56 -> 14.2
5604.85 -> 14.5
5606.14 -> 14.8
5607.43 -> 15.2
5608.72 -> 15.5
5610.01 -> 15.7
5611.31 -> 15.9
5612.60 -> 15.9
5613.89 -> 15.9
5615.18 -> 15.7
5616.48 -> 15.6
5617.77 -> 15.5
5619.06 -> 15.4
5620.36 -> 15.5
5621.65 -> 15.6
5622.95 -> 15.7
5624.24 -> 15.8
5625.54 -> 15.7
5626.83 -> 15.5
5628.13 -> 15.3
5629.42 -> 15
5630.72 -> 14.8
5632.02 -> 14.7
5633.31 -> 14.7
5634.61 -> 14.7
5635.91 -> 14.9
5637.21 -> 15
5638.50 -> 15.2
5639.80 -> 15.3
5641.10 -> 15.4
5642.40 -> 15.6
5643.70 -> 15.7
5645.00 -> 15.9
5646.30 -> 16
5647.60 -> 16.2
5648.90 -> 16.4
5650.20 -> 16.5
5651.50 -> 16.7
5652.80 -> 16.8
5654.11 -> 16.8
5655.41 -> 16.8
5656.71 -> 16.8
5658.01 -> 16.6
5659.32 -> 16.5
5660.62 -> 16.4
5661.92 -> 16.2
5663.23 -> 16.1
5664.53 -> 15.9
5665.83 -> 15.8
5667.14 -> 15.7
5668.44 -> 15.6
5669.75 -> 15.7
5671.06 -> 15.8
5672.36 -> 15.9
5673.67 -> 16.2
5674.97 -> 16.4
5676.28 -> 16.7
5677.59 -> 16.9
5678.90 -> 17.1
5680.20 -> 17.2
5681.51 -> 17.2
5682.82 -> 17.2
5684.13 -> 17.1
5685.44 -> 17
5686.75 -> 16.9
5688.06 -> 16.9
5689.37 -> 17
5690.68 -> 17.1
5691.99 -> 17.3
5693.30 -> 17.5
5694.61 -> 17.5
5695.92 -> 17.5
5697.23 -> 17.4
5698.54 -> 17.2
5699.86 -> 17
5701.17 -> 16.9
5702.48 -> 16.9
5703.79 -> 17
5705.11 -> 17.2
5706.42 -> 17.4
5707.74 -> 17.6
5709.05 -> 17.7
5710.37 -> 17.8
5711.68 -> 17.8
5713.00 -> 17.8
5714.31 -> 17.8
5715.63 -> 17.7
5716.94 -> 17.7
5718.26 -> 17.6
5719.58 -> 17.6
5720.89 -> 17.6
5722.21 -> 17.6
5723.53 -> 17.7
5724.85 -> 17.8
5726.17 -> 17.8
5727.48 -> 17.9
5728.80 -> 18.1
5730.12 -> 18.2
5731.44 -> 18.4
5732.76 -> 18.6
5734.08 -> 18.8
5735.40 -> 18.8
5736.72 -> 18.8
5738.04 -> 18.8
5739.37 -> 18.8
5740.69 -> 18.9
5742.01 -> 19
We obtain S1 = 2.1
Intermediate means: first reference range 15.6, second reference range 16.3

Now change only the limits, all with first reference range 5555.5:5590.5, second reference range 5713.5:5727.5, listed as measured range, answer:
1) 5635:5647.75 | 1.36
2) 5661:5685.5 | 1.52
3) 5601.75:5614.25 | 1.45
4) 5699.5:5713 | 0.22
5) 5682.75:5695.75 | 0.29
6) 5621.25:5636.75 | 1.86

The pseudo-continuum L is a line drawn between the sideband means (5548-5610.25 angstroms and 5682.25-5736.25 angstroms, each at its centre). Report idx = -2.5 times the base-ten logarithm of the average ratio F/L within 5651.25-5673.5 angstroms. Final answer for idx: 0.06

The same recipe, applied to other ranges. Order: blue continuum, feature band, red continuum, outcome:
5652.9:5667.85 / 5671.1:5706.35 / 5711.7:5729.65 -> 0.00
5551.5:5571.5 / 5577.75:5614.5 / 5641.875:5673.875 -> 0.06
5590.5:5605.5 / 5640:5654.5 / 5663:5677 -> -0.04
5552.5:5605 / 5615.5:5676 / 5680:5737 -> 0.08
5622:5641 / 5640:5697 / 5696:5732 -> -0.02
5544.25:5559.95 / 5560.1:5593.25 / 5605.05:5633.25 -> -0.05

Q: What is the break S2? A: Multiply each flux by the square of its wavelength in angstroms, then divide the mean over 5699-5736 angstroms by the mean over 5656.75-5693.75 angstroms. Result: 1.09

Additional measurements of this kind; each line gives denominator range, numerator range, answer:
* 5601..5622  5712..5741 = 1.23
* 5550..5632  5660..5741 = 1.12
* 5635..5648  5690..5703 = 1.13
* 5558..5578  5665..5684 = 0.99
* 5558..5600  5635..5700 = 1.03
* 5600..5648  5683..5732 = 1.18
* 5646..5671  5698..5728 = 1.10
